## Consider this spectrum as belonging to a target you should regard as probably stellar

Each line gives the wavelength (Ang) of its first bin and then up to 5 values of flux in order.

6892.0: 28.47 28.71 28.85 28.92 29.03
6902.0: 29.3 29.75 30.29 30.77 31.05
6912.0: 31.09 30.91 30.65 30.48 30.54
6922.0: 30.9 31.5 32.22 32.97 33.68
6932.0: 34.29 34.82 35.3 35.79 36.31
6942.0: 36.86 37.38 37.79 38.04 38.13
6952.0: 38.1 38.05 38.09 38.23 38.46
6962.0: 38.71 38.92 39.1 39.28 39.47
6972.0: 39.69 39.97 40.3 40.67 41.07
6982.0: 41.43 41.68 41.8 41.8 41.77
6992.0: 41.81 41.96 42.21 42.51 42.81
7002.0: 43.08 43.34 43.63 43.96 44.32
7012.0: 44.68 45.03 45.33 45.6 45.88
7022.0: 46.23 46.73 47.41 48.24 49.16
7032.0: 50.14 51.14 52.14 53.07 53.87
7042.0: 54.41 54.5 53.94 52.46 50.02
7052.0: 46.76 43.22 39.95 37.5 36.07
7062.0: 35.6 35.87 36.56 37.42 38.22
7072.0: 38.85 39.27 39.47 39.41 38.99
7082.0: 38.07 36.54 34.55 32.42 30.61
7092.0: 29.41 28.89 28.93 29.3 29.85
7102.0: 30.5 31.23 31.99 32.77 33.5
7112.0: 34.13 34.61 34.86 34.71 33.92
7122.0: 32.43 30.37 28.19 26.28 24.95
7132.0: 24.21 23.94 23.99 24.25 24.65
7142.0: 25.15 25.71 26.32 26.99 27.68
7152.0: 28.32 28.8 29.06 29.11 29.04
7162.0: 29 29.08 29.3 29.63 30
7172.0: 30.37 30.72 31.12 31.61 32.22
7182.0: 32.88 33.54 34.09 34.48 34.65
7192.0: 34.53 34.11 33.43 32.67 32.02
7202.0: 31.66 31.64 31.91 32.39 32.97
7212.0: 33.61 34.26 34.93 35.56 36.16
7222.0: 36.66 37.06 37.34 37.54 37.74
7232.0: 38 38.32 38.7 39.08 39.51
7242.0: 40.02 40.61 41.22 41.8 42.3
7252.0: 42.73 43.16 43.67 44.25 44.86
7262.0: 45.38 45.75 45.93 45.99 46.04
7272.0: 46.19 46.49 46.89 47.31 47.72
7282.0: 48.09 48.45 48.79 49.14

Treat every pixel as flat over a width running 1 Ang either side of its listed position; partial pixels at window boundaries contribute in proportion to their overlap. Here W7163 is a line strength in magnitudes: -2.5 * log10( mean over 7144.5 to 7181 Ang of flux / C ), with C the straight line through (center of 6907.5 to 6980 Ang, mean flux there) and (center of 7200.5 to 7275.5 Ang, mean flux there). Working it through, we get 0.30 mag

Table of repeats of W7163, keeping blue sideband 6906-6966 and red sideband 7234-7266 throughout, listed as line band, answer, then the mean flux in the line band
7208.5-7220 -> 0.20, 34.3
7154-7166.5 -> 0.35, 29.1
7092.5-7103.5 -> 0.29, 29.6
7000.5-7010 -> -0.19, 43.6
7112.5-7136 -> 0.30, 29.7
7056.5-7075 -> 0.02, 37.3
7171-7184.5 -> 0.27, 31.7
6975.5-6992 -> -0.15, 41.4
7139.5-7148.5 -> 0.47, 25.8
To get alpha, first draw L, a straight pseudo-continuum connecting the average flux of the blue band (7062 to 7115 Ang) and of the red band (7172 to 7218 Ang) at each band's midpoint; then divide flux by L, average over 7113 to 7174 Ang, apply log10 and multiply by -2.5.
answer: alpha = 0.18 mag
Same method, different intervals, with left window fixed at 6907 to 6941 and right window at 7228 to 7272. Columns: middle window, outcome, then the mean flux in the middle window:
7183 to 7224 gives 0.20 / 33.8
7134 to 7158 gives 0.42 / 26.5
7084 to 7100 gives 0.21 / 30.9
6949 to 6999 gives -0.18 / 40.1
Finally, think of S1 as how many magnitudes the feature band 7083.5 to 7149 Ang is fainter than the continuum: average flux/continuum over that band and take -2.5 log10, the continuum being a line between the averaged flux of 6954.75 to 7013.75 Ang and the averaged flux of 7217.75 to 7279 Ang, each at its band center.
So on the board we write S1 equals 0.36 mag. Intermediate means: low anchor 41.2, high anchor 41.8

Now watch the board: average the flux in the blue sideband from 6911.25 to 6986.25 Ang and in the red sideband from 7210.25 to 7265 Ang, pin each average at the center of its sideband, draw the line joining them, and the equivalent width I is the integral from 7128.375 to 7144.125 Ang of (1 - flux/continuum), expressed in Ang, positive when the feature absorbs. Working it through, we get 5.7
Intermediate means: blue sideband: 36.6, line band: 24.6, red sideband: 39.5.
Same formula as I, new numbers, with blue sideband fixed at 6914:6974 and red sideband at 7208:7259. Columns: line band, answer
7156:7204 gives 8.12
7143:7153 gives 2.86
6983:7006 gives -3.72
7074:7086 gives -0.34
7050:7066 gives -1.21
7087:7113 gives 4.40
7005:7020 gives -3.34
